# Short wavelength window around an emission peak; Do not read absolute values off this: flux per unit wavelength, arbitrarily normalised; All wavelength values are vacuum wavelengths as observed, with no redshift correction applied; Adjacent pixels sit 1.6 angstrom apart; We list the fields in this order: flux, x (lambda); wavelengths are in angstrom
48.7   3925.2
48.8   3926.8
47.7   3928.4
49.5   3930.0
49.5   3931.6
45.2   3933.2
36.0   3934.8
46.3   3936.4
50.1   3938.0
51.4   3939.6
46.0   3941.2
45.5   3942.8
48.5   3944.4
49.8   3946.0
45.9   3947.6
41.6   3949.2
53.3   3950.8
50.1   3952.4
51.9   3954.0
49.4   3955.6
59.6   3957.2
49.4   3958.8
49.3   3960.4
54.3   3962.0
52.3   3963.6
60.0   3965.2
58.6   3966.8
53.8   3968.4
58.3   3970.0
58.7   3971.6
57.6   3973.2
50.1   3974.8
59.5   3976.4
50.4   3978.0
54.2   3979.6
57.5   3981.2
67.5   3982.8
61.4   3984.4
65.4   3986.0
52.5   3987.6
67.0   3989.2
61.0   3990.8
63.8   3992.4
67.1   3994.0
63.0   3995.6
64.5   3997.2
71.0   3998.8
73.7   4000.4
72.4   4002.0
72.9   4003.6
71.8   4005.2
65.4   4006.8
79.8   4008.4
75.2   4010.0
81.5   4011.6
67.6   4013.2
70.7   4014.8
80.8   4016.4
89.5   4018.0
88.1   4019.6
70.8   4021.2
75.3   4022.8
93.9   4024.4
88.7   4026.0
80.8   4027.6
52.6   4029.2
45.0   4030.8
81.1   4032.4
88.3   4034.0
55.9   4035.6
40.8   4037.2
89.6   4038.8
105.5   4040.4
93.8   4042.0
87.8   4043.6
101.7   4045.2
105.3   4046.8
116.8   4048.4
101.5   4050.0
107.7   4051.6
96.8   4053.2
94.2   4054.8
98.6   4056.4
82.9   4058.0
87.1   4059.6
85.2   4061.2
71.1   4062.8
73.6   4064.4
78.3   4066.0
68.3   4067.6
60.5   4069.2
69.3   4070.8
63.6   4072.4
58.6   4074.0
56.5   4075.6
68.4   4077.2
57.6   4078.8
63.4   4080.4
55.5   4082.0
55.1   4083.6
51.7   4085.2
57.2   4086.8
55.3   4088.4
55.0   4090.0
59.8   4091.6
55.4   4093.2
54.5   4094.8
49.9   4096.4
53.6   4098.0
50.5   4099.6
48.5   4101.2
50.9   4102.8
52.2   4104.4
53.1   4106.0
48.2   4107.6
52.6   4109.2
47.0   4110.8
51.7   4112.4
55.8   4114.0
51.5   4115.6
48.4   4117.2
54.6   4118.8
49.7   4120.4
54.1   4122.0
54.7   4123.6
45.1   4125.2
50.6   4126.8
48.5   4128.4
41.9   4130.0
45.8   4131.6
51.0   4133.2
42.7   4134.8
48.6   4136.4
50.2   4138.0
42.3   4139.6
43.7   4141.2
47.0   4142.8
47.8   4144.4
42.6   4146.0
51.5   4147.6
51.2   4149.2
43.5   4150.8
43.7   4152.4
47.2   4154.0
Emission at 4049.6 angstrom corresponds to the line C IV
